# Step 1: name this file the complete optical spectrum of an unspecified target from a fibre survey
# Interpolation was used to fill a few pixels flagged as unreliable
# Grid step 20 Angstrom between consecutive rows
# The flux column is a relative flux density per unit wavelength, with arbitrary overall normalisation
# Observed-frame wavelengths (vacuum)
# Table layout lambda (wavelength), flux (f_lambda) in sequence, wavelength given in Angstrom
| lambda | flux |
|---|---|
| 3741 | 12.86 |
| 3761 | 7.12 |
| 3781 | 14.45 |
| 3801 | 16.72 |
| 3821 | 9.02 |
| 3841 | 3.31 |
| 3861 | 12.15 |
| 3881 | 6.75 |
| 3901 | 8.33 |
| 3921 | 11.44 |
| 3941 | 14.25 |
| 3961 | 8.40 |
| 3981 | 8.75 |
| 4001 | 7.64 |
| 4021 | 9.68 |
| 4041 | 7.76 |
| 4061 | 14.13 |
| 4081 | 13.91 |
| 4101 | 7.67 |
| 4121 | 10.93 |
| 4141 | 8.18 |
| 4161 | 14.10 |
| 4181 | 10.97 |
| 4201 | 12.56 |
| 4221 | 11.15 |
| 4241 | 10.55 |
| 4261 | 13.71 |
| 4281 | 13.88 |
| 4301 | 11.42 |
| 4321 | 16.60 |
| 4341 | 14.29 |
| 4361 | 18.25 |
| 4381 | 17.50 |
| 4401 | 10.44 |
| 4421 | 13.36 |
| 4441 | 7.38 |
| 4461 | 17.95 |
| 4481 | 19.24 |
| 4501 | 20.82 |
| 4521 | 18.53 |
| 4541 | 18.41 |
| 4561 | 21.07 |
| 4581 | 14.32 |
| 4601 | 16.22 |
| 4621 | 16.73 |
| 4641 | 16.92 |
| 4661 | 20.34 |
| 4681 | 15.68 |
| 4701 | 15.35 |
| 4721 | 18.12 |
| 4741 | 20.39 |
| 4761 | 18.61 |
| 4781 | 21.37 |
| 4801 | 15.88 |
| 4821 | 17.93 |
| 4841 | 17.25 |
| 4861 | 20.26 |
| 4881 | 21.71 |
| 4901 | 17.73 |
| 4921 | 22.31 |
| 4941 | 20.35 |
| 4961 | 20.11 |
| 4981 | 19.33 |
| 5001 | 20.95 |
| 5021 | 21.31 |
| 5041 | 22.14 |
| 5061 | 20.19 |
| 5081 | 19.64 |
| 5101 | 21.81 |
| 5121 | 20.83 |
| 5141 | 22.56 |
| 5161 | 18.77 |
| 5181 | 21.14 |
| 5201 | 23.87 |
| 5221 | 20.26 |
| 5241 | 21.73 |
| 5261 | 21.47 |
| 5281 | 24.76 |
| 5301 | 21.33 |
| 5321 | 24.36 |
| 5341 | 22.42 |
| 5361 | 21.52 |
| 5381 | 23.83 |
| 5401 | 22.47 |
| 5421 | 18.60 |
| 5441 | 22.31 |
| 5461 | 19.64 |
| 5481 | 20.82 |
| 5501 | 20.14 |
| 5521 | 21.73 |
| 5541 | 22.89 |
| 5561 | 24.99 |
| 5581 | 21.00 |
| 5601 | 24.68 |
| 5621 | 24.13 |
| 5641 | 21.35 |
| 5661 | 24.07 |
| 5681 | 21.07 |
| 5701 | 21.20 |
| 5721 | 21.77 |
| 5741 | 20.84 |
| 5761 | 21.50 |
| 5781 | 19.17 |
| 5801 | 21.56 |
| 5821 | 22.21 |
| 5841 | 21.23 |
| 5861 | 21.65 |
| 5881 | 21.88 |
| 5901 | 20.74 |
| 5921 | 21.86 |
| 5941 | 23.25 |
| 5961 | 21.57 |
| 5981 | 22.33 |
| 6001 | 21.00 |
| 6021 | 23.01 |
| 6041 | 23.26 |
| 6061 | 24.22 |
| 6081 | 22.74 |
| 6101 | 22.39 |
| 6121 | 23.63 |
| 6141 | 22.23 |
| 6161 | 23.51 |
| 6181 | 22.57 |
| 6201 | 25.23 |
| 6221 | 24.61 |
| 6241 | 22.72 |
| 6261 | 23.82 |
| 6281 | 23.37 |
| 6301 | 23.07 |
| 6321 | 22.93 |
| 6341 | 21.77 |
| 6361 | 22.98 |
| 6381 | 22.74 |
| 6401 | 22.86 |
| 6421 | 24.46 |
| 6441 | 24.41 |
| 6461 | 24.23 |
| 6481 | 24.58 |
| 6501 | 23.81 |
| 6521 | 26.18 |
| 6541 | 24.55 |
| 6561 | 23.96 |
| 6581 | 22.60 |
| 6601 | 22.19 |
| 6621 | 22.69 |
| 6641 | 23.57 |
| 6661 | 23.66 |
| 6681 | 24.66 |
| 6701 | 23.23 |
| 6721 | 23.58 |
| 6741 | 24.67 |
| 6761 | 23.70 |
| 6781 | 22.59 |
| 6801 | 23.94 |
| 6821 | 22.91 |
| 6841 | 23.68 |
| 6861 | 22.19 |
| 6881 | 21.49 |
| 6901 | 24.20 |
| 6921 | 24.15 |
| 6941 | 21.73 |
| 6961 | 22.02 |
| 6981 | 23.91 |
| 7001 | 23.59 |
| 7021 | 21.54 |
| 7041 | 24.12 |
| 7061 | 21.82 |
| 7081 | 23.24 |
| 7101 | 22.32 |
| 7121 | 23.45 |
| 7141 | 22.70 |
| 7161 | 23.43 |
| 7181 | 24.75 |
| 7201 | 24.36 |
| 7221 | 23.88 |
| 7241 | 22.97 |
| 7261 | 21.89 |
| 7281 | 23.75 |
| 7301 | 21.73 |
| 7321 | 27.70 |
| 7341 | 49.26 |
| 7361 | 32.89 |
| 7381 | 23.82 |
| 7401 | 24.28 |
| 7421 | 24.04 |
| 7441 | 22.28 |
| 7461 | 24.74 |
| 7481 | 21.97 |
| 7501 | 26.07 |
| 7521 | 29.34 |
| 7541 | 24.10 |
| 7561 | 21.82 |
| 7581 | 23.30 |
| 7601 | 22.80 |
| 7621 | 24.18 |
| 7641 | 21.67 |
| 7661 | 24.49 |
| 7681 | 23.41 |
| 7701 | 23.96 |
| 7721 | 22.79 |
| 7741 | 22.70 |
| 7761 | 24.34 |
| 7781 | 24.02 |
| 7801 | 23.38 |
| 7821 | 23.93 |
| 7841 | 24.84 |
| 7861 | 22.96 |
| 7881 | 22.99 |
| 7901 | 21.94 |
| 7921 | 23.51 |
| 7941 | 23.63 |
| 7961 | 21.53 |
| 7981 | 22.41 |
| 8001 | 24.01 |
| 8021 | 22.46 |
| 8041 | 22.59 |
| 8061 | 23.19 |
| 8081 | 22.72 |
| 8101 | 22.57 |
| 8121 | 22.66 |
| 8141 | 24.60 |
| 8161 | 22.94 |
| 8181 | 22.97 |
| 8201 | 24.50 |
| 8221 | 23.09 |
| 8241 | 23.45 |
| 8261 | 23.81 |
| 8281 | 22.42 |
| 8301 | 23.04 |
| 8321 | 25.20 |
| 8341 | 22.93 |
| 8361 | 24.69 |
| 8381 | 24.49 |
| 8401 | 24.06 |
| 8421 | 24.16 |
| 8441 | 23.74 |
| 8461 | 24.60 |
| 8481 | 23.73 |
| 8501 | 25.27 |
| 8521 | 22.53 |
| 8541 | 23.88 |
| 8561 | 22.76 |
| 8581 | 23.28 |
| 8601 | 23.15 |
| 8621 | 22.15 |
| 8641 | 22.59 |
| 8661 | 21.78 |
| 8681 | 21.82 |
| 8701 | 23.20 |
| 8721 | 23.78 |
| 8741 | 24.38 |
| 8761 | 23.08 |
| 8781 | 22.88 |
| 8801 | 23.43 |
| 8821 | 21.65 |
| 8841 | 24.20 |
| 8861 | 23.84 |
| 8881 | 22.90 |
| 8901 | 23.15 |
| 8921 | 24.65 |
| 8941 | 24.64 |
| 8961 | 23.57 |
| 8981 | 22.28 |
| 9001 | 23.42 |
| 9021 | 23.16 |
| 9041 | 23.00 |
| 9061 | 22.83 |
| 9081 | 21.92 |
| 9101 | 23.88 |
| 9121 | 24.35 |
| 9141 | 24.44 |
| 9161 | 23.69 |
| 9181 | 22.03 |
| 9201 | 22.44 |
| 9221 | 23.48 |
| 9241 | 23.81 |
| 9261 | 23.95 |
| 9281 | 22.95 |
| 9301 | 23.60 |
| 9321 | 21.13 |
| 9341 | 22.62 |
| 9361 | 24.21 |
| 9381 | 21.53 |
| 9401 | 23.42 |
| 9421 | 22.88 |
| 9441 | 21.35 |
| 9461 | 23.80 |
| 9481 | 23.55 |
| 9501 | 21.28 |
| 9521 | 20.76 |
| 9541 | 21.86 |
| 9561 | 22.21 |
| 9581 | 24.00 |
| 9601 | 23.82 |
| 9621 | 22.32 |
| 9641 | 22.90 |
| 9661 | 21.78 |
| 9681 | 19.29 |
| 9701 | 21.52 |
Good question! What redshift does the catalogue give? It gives 0.118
